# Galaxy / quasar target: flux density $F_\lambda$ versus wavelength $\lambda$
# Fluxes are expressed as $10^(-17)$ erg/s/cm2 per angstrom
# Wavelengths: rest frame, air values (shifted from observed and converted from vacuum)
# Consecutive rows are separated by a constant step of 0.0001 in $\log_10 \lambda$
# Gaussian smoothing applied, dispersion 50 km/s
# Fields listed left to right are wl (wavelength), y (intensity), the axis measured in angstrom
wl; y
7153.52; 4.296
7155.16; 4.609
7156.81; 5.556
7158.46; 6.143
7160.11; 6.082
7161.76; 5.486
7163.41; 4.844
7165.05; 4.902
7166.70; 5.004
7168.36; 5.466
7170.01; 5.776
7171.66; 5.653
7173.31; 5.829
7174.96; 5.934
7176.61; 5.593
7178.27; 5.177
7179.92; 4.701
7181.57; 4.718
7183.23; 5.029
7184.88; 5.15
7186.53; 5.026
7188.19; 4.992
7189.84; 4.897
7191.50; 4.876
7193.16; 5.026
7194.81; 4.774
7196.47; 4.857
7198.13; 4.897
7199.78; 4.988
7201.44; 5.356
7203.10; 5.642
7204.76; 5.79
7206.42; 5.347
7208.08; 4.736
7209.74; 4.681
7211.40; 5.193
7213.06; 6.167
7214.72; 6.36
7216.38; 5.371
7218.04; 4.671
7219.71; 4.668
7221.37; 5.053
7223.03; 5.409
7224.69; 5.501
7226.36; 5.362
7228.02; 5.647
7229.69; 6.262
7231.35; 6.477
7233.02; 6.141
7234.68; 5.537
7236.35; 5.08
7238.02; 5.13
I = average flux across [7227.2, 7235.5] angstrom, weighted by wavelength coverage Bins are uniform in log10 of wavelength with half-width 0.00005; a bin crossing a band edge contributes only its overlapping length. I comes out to 6.01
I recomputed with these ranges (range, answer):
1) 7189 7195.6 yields 4.9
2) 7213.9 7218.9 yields 5.46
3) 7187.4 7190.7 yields 4.94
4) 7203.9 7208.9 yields 5.29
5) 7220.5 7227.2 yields 5.33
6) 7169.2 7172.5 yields 5.72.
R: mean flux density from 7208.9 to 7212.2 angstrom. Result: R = 4.93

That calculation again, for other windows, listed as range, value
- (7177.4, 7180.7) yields 4.94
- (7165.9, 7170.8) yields 5.41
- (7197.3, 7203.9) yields 5.22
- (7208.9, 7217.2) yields 5.56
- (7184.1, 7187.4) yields 5.09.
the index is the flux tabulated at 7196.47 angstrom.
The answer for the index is 4.857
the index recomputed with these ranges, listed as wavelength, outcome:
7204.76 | 5.79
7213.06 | 6.167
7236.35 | 5.08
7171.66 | 5.653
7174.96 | 5.934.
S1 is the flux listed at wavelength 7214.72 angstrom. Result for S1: 6.36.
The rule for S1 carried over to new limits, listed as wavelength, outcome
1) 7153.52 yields 4.296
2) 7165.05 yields 4.902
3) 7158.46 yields 6.143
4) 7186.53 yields 5.026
